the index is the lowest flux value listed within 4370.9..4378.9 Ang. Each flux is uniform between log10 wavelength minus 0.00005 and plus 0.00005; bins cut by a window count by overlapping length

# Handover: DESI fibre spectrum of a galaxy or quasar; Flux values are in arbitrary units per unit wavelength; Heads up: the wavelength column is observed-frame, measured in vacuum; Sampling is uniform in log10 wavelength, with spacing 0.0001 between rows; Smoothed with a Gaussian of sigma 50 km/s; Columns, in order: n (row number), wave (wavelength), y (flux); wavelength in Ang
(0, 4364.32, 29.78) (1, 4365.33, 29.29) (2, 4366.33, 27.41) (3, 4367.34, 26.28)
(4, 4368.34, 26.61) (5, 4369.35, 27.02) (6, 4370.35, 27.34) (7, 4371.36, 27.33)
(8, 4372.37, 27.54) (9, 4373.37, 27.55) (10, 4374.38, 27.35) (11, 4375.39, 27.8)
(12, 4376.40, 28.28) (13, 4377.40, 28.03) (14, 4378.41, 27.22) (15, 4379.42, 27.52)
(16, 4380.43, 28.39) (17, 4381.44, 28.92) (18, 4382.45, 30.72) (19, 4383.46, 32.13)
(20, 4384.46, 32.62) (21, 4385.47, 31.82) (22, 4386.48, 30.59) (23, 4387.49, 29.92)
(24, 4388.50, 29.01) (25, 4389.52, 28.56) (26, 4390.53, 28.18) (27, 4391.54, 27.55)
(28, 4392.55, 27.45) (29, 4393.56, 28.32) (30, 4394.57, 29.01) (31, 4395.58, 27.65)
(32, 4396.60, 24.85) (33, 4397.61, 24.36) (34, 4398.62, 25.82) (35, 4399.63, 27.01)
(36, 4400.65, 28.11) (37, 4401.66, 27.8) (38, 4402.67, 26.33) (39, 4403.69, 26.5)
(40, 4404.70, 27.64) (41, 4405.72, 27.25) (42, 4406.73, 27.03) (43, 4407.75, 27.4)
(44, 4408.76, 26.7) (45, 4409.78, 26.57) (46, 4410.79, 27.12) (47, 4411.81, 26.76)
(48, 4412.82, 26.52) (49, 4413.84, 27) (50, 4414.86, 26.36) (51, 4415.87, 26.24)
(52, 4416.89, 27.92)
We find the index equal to 27.22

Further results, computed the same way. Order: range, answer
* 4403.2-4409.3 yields 26.5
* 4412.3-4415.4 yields 26.36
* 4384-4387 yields 30.59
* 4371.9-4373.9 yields 27.54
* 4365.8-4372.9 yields 26.28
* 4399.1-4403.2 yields 26.33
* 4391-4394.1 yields 27.45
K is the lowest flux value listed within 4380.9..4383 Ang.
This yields 28.92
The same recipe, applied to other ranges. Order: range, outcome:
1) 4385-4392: 27.55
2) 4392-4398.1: 24.36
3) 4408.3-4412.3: 26.57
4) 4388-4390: 28.56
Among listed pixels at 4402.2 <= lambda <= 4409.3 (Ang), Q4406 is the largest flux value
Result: 27.64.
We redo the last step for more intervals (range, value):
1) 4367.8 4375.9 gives 27.8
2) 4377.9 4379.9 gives 27.52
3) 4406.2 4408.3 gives 27.4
